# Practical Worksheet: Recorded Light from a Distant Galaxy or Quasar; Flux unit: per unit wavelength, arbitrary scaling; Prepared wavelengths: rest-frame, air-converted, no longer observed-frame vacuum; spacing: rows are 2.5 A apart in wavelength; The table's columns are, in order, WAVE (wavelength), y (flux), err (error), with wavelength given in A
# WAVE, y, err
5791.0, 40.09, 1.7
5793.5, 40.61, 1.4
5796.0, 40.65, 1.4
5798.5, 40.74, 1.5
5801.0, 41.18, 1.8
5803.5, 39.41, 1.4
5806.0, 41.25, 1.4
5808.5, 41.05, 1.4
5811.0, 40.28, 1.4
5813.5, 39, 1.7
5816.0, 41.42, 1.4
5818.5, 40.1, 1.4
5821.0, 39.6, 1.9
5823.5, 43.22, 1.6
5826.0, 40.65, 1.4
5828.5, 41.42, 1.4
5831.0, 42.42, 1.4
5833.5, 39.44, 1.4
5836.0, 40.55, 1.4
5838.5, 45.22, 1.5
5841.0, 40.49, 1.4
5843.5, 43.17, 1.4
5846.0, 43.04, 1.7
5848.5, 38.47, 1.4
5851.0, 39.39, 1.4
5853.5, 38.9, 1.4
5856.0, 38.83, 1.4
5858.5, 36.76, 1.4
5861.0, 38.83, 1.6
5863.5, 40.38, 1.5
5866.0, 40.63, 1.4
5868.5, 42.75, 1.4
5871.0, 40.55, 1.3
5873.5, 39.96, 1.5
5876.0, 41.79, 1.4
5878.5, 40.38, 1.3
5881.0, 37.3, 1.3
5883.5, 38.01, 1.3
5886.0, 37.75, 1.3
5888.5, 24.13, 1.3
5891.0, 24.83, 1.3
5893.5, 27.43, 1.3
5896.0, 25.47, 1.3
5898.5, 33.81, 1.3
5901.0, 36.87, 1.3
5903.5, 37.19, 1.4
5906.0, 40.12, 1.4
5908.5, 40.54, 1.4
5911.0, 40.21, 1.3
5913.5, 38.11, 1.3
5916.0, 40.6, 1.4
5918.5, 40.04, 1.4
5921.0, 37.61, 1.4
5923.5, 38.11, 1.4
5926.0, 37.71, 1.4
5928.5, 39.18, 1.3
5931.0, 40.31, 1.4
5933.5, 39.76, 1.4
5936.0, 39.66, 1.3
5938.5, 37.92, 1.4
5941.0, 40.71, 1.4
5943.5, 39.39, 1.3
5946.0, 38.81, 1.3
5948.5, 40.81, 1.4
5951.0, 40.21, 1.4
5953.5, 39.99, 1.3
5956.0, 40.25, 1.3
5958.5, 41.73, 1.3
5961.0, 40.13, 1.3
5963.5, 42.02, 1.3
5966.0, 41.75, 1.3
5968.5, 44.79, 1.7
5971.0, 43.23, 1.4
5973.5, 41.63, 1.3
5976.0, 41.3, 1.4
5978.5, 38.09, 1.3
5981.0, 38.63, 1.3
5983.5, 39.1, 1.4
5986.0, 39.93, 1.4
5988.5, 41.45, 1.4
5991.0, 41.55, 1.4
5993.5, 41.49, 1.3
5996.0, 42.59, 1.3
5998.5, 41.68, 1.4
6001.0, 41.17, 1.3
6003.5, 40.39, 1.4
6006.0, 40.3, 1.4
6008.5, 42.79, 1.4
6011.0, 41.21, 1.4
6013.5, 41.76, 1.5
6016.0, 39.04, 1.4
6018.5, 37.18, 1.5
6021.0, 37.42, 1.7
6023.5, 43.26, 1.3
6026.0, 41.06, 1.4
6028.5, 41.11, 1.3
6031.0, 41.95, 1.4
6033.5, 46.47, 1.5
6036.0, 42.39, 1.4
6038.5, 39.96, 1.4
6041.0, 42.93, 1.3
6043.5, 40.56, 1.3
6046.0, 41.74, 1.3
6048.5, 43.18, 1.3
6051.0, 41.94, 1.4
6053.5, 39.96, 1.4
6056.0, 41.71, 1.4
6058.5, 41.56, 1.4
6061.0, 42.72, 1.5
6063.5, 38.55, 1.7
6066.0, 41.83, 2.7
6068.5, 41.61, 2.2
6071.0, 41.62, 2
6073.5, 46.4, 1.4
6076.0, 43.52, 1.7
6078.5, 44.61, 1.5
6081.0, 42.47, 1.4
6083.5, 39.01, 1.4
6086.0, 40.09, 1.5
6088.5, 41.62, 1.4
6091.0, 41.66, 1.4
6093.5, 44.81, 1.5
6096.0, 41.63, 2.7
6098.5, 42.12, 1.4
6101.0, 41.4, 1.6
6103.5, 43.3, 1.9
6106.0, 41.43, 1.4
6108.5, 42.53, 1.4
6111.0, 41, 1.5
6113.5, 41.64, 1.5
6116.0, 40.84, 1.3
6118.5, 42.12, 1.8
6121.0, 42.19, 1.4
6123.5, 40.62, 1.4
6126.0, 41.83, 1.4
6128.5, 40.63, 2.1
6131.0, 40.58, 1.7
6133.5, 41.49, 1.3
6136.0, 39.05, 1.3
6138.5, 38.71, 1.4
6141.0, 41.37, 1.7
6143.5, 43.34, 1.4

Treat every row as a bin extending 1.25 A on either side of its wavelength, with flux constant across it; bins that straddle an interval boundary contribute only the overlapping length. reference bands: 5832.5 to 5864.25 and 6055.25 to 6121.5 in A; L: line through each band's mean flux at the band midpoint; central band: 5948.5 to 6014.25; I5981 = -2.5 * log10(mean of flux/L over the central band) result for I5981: 0.00 mag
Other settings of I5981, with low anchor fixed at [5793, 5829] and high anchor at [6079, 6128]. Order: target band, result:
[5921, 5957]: 0.05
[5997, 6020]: 0.02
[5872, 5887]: 0.05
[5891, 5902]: 0.34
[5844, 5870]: 0.03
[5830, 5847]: -0.03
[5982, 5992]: 0.02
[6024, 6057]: -0.01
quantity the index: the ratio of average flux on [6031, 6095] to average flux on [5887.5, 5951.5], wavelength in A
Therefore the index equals 1.1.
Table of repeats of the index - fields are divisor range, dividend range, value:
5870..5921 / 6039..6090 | 1.15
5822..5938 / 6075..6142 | 1.08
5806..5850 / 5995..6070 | 1.00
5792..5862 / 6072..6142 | 1.03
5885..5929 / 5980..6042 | 1.16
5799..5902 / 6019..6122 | 1.08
